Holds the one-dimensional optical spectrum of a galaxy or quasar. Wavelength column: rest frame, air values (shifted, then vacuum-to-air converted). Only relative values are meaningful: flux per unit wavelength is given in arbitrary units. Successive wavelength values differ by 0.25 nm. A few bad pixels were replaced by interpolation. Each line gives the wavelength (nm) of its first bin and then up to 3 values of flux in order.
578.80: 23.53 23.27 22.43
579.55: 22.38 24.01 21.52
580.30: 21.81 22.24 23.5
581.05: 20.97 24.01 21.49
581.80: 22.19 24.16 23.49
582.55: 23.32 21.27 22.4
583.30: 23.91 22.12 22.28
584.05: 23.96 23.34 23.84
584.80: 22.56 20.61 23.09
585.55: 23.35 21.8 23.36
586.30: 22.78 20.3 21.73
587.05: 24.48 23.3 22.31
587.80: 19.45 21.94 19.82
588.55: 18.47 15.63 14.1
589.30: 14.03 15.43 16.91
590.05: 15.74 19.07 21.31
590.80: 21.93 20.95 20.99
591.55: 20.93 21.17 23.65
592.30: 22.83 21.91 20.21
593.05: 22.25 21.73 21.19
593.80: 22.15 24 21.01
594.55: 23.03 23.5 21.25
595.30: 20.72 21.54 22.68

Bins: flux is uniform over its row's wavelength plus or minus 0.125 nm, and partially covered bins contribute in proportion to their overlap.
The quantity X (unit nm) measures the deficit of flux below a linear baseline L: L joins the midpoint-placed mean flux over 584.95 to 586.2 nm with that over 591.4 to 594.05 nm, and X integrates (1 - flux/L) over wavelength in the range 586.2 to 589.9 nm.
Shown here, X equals 0.48 nm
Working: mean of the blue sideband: 22.5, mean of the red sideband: 21.9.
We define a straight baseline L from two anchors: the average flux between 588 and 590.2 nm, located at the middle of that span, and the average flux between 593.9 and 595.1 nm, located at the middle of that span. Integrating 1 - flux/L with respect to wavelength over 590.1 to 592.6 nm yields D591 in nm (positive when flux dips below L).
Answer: -0.27 nm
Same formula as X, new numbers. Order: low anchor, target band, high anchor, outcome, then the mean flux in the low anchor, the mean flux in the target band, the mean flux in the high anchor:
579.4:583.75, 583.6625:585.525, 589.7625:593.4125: -0.06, 22.6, 22.8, 20.9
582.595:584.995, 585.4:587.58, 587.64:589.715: -0.31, 22.8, 22.6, 17.4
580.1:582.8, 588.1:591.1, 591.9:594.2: 0.61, 22.6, 17.8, 22.2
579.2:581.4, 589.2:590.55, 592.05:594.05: 0.33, 22.5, 16.7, 22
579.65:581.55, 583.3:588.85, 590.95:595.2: 0.07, 22.5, 22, 21.9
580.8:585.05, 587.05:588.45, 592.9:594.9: 0.06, 22.8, 21.6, 22.3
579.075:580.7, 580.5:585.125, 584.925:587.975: -0.08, 22.5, 22.7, 22.2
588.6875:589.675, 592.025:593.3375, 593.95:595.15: -0.14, 14.8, 22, 22.6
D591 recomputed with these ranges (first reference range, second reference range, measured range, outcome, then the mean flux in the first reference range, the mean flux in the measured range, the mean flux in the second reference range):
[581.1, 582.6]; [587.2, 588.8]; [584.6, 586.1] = -0.07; 23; 22.5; 20.4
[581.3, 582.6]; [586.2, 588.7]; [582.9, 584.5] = -0.04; 23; 23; 21.4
